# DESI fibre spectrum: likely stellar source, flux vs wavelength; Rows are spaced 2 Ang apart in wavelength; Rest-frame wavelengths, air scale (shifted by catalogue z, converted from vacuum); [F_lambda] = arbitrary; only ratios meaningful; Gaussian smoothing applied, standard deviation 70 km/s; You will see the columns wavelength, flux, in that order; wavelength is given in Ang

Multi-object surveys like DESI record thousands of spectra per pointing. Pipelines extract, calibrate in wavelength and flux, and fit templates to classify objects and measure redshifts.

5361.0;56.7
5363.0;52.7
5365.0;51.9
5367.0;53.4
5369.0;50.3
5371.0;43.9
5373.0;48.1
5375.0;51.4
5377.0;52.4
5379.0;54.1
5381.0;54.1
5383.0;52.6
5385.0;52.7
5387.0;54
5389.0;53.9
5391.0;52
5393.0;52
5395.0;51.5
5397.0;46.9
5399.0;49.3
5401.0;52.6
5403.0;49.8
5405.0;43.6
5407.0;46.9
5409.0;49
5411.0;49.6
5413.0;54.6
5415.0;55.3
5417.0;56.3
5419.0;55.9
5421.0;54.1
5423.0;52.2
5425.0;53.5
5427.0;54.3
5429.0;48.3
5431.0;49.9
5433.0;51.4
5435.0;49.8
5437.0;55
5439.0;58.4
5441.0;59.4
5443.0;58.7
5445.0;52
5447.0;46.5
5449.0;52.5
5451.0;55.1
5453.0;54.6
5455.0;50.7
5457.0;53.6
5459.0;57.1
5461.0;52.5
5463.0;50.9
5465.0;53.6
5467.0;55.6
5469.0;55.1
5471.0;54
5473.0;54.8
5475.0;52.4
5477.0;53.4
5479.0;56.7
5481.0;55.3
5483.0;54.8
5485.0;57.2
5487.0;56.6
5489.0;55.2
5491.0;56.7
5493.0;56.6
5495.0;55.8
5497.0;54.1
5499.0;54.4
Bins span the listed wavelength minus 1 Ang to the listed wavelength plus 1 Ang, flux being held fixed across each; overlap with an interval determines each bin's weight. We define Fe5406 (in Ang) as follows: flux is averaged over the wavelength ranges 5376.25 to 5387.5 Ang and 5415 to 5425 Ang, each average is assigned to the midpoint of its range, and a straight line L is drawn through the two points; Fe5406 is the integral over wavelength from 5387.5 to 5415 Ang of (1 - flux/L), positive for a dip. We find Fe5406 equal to 1.8 Ang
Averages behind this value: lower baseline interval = 53.3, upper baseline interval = 54.6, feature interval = 50.4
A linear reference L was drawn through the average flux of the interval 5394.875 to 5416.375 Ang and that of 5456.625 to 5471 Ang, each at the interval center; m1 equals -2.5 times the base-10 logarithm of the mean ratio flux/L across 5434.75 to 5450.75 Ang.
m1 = -0.03 mag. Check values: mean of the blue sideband 50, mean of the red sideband 54.1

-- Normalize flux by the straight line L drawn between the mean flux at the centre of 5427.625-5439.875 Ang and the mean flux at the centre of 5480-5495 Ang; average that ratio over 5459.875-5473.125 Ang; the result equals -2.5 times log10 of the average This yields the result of 0.02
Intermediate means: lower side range 52.1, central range 53.8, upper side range 56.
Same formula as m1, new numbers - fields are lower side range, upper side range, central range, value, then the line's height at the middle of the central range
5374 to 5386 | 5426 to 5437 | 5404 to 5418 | 0.022 mag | 51.8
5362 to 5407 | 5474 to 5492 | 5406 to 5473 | 0.004 mag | 53.4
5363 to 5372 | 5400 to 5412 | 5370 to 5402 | -0.042 mag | 49.4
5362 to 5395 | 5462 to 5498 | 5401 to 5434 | 0.030 mag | 53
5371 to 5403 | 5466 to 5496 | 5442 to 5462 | 0.017 mag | 54.2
